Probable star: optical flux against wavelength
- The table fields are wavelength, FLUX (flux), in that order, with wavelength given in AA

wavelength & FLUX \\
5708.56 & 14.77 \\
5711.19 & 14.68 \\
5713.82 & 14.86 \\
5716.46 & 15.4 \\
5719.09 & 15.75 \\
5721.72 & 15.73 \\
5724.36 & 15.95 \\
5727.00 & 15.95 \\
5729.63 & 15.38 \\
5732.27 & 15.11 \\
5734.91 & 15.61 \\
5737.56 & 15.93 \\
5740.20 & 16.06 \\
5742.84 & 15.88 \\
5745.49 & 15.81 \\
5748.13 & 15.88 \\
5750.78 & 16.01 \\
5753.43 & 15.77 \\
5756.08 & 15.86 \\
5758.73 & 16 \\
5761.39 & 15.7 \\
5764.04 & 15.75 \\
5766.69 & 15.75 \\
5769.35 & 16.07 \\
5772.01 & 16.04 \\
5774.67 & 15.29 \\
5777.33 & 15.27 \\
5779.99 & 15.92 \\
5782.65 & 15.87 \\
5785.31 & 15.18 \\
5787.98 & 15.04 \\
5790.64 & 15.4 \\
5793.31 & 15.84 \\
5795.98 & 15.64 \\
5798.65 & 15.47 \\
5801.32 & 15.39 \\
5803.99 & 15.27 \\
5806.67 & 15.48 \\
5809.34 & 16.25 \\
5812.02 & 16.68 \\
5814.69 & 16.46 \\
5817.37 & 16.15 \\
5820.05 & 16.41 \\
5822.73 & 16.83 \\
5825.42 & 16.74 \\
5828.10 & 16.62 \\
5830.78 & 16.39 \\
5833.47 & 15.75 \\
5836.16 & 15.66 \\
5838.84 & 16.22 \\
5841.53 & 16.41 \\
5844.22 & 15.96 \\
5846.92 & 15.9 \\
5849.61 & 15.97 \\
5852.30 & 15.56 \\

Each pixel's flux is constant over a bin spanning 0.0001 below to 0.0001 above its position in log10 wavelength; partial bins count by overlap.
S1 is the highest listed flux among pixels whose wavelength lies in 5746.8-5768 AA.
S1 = 16.01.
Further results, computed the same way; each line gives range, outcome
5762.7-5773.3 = 16.07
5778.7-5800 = 15.92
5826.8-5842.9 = 16.62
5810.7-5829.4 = 16.83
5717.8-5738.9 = 15.95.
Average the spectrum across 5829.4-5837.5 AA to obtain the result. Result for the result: 15.9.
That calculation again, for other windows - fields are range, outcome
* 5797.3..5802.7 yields 15.4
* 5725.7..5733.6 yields 15.5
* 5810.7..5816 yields 16.6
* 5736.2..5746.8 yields 15.9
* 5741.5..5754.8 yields 15.9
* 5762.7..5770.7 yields 15.9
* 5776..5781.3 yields 15.6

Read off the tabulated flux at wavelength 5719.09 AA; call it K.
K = 15.75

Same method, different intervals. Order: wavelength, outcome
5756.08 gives 15.86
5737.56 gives 15.93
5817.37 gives 16.15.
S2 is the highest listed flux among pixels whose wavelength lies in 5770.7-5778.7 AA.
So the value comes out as 16.04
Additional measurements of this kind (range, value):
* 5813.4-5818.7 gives 16.46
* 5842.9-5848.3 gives 15.96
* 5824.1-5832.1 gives 16.74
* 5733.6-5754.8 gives 16.06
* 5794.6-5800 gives 15.64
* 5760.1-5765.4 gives 15.75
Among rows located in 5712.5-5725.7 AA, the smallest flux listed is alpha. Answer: 14.86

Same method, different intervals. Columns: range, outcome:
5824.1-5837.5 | 15.66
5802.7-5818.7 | 15.27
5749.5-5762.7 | 15.7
